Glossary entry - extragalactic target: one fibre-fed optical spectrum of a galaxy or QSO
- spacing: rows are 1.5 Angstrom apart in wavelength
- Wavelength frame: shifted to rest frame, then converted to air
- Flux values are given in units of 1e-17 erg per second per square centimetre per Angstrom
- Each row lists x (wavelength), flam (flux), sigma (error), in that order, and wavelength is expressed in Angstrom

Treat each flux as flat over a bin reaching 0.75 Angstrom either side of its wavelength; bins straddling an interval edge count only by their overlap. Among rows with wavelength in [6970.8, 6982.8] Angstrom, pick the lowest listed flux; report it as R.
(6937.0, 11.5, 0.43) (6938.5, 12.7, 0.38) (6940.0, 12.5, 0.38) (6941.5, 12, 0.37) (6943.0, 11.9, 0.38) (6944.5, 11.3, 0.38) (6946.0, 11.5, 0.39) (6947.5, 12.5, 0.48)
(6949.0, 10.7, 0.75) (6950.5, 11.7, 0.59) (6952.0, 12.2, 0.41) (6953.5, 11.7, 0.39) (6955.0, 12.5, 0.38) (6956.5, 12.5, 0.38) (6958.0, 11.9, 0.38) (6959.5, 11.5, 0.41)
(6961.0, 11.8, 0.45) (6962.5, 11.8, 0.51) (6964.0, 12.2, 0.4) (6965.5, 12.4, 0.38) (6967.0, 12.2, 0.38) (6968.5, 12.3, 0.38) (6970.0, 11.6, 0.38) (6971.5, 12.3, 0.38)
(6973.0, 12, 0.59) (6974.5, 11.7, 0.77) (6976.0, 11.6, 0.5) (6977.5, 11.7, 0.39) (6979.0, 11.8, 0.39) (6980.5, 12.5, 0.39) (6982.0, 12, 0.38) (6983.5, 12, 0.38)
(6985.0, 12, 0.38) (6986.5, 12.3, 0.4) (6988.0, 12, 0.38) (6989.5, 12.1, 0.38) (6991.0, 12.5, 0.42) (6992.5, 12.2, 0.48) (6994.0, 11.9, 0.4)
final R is 11.6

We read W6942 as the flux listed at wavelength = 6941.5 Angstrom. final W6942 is 12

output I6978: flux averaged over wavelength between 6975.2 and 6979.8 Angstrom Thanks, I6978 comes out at 11.7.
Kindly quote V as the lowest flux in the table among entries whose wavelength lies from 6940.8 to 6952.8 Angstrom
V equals 10.7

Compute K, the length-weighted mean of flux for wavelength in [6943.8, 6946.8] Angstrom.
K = 11.4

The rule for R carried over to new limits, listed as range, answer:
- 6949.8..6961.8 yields 11.5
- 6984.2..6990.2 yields 12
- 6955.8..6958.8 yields 11.9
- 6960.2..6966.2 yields 11.8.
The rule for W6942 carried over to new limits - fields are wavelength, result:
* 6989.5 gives 12.1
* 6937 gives 11.5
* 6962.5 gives 11.8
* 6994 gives 11.9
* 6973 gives 12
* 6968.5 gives 12.3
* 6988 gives 12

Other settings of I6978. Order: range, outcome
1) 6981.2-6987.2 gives 12.1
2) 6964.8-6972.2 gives 12.2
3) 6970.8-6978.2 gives 11.9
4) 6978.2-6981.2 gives 12.1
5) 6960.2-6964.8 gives 11.9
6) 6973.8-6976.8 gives 11.7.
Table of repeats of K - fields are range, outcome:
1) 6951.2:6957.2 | 12.2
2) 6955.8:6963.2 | 11.9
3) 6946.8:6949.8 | 11.6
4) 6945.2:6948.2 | 12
